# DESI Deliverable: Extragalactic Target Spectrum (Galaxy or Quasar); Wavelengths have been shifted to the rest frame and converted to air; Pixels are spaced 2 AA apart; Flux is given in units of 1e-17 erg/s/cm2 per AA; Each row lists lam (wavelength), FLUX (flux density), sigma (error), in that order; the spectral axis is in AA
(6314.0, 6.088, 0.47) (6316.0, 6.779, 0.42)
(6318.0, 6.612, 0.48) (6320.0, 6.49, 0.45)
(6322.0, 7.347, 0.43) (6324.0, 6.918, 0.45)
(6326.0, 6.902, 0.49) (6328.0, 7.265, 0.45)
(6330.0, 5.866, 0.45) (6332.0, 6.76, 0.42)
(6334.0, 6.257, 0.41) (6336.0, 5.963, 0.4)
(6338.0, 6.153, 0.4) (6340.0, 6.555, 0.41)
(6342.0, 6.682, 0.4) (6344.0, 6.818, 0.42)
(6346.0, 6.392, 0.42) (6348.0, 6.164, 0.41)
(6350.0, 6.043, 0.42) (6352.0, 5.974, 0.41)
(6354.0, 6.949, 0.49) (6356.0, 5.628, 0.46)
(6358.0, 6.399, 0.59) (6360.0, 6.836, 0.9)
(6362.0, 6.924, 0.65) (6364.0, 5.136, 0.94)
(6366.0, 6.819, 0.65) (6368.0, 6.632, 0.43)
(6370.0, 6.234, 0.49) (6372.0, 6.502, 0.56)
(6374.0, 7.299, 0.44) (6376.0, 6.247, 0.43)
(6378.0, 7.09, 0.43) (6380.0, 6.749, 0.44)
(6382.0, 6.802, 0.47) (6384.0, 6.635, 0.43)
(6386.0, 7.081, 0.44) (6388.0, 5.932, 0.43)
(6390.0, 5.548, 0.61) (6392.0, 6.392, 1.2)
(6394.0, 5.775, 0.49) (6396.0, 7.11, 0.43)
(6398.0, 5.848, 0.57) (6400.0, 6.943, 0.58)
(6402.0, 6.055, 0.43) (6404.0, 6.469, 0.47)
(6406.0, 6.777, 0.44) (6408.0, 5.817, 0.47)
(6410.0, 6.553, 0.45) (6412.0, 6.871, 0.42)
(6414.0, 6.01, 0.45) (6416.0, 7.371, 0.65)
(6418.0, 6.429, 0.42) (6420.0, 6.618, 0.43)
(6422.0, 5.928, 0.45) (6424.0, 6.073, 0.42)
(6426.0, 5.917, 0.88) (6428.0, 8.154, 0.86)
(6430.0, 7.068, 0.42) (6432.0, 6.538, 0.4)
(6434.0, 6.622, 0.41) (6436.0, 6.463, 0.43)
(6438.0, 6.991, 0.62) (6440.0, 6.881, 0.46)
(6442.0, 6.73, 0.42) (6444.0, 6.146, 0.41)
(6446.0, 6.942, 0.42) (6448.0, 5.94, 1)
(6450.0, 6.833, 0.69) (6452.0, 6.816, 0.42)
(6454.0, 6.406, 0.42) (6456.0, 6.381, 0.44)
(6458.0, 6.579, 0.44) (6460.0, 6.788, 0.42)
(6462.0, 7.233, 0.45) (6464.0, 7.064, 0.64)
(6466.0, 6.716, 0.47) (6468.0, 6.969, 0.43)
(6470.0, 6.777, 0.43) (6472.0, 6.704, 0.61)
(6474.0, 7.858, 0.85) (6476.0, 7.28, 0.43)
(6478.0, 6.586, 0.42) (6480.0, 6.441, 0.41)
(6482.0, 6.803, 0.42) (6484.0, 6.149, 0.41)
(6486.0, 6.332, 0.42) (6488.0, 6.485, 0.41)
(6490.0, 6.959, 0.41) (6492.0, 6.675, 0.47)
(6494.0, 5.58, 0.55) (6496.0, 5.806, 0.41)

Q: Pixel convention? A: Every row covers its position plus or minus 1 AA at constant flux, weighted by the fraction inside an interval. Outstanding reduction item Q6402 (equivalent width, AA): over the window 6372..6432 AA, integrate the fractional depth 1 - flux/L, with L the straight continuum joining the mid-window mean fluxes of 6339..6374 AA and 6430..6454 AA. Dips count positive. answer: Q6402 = 0.0 AA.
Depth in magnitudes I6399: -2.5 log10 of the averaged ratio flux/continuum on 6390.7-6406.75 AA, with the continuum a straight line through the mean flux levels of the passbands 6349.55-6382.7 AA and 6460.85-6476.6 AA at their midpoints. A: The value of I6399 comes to 0.05 mag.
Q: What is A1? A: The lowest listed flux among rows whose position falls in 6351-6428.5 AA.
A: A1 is 5.136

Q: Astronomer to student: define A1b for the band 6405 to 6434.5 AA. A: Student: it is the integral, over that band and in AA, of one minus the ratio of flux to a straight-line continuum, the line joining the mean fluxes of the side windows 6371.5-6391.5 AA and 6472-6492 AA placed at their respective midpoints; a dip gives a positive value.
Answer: 0.31 AA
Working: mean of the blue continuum 6.59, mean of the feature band 6.58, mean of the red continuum 6.76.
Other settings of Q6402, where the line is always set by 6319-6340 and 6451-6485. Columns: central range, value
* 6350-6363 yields 0.4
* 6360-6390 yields 0.5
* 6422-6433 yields 0.1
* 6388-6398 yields 0.8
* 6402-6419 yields 0.5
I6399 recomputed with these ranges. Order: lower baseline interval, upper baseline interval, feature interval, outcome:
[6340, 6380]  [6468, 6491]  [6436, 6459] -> 0.015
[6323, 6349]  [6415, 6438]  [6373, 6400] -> 0.014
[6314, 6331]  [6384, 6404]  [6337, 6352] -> 0.039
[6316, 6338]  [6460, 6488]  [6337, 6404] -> 0.041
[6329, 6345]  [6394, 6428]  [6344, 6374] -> 0.004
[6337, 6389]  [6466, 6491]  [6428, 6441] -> -0.032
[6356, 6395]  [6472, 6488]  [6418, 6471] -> -0.003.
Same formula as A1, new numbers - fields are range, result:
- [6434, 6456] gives 5.94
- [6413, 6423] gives 5.928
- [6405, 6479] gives 5.817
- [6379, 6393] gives 5.548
